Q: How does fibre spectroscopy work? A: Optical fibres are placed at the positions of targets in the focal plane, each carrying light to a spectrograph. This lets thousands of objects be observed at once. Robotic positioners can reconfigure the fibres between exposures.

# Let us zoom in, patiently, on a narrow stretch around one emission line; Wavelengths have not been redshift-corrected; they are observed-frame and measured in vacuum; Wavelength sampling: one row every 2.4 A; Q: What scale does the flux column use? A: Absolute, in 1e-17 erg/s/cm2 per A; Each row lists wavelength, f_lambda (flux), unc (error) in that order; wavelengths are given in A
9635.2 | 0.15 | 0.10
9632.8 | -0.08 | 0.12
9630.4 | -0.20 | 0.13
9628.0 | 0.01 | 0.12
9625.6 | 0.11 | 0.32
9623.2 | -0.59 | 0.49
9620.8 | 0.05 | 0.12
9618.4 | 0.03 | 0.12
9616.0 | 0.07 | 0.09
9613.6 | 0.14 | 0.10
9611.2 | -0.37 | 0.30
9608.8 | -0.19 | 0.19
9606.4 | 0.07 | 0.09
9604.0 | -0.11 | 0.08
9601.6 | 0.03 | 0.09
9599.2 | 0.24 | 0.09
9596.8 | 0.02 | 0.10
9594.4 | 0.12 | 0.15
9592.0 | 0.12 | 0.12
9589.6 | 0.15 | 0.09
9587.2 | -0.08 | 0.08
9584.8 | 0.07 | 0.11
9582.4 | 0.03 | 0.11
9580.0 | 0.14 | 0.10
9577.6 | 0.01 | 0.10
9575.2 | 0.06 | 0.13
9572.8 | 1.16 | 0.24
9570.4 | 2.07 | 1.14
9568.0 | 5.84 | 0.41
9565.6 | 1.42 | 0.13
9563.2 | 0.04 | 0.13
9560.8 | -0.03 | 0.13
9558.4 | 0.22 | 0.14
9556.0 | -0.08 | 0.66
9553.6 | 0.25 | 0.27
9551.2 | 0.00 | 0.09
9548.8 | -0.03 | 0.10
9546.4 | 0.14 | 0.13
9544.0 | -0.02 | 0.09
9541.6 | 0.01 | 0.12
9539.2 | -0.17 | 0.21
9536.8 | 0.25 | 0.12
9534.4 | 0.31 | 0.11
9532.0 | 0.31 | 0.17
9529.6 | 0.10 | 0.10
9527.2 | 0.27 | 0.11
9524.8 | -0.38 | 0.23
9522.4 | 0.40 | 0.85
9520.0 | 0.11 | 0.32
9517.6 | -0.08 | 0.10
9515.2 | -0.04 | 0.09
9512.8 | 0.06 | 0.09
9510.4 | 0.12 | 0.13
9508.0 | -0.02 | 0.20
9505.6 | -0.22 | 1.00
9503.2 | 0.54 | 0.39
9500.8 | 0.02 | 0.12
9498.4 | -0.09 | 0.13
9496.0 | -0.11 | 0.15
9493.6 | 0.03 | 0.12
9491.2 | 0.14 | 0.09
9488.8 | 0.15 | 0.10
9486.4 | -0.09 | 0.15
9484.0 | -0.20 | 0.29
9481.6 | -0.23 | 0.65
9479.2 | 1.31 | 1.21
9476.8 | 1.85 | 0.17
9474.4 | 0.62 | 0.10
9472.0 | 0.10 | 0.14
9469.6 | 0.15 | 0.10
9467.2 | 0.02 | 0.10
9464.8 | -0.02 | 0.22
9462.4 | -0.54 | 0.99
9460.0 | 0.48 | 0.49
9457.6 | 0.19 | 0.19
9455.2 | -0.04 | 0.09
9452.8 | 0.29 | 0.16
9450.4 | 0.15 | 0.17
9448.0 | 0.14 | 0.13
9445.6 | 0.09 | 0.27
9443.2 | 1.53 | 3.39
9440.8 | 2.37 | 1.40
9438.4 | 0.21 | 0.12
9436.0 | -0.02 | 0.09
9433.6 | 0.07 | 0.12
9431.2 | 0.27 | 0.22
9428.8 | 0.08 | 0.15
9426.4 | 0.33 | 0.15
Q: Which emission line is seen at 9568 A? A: [O III]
